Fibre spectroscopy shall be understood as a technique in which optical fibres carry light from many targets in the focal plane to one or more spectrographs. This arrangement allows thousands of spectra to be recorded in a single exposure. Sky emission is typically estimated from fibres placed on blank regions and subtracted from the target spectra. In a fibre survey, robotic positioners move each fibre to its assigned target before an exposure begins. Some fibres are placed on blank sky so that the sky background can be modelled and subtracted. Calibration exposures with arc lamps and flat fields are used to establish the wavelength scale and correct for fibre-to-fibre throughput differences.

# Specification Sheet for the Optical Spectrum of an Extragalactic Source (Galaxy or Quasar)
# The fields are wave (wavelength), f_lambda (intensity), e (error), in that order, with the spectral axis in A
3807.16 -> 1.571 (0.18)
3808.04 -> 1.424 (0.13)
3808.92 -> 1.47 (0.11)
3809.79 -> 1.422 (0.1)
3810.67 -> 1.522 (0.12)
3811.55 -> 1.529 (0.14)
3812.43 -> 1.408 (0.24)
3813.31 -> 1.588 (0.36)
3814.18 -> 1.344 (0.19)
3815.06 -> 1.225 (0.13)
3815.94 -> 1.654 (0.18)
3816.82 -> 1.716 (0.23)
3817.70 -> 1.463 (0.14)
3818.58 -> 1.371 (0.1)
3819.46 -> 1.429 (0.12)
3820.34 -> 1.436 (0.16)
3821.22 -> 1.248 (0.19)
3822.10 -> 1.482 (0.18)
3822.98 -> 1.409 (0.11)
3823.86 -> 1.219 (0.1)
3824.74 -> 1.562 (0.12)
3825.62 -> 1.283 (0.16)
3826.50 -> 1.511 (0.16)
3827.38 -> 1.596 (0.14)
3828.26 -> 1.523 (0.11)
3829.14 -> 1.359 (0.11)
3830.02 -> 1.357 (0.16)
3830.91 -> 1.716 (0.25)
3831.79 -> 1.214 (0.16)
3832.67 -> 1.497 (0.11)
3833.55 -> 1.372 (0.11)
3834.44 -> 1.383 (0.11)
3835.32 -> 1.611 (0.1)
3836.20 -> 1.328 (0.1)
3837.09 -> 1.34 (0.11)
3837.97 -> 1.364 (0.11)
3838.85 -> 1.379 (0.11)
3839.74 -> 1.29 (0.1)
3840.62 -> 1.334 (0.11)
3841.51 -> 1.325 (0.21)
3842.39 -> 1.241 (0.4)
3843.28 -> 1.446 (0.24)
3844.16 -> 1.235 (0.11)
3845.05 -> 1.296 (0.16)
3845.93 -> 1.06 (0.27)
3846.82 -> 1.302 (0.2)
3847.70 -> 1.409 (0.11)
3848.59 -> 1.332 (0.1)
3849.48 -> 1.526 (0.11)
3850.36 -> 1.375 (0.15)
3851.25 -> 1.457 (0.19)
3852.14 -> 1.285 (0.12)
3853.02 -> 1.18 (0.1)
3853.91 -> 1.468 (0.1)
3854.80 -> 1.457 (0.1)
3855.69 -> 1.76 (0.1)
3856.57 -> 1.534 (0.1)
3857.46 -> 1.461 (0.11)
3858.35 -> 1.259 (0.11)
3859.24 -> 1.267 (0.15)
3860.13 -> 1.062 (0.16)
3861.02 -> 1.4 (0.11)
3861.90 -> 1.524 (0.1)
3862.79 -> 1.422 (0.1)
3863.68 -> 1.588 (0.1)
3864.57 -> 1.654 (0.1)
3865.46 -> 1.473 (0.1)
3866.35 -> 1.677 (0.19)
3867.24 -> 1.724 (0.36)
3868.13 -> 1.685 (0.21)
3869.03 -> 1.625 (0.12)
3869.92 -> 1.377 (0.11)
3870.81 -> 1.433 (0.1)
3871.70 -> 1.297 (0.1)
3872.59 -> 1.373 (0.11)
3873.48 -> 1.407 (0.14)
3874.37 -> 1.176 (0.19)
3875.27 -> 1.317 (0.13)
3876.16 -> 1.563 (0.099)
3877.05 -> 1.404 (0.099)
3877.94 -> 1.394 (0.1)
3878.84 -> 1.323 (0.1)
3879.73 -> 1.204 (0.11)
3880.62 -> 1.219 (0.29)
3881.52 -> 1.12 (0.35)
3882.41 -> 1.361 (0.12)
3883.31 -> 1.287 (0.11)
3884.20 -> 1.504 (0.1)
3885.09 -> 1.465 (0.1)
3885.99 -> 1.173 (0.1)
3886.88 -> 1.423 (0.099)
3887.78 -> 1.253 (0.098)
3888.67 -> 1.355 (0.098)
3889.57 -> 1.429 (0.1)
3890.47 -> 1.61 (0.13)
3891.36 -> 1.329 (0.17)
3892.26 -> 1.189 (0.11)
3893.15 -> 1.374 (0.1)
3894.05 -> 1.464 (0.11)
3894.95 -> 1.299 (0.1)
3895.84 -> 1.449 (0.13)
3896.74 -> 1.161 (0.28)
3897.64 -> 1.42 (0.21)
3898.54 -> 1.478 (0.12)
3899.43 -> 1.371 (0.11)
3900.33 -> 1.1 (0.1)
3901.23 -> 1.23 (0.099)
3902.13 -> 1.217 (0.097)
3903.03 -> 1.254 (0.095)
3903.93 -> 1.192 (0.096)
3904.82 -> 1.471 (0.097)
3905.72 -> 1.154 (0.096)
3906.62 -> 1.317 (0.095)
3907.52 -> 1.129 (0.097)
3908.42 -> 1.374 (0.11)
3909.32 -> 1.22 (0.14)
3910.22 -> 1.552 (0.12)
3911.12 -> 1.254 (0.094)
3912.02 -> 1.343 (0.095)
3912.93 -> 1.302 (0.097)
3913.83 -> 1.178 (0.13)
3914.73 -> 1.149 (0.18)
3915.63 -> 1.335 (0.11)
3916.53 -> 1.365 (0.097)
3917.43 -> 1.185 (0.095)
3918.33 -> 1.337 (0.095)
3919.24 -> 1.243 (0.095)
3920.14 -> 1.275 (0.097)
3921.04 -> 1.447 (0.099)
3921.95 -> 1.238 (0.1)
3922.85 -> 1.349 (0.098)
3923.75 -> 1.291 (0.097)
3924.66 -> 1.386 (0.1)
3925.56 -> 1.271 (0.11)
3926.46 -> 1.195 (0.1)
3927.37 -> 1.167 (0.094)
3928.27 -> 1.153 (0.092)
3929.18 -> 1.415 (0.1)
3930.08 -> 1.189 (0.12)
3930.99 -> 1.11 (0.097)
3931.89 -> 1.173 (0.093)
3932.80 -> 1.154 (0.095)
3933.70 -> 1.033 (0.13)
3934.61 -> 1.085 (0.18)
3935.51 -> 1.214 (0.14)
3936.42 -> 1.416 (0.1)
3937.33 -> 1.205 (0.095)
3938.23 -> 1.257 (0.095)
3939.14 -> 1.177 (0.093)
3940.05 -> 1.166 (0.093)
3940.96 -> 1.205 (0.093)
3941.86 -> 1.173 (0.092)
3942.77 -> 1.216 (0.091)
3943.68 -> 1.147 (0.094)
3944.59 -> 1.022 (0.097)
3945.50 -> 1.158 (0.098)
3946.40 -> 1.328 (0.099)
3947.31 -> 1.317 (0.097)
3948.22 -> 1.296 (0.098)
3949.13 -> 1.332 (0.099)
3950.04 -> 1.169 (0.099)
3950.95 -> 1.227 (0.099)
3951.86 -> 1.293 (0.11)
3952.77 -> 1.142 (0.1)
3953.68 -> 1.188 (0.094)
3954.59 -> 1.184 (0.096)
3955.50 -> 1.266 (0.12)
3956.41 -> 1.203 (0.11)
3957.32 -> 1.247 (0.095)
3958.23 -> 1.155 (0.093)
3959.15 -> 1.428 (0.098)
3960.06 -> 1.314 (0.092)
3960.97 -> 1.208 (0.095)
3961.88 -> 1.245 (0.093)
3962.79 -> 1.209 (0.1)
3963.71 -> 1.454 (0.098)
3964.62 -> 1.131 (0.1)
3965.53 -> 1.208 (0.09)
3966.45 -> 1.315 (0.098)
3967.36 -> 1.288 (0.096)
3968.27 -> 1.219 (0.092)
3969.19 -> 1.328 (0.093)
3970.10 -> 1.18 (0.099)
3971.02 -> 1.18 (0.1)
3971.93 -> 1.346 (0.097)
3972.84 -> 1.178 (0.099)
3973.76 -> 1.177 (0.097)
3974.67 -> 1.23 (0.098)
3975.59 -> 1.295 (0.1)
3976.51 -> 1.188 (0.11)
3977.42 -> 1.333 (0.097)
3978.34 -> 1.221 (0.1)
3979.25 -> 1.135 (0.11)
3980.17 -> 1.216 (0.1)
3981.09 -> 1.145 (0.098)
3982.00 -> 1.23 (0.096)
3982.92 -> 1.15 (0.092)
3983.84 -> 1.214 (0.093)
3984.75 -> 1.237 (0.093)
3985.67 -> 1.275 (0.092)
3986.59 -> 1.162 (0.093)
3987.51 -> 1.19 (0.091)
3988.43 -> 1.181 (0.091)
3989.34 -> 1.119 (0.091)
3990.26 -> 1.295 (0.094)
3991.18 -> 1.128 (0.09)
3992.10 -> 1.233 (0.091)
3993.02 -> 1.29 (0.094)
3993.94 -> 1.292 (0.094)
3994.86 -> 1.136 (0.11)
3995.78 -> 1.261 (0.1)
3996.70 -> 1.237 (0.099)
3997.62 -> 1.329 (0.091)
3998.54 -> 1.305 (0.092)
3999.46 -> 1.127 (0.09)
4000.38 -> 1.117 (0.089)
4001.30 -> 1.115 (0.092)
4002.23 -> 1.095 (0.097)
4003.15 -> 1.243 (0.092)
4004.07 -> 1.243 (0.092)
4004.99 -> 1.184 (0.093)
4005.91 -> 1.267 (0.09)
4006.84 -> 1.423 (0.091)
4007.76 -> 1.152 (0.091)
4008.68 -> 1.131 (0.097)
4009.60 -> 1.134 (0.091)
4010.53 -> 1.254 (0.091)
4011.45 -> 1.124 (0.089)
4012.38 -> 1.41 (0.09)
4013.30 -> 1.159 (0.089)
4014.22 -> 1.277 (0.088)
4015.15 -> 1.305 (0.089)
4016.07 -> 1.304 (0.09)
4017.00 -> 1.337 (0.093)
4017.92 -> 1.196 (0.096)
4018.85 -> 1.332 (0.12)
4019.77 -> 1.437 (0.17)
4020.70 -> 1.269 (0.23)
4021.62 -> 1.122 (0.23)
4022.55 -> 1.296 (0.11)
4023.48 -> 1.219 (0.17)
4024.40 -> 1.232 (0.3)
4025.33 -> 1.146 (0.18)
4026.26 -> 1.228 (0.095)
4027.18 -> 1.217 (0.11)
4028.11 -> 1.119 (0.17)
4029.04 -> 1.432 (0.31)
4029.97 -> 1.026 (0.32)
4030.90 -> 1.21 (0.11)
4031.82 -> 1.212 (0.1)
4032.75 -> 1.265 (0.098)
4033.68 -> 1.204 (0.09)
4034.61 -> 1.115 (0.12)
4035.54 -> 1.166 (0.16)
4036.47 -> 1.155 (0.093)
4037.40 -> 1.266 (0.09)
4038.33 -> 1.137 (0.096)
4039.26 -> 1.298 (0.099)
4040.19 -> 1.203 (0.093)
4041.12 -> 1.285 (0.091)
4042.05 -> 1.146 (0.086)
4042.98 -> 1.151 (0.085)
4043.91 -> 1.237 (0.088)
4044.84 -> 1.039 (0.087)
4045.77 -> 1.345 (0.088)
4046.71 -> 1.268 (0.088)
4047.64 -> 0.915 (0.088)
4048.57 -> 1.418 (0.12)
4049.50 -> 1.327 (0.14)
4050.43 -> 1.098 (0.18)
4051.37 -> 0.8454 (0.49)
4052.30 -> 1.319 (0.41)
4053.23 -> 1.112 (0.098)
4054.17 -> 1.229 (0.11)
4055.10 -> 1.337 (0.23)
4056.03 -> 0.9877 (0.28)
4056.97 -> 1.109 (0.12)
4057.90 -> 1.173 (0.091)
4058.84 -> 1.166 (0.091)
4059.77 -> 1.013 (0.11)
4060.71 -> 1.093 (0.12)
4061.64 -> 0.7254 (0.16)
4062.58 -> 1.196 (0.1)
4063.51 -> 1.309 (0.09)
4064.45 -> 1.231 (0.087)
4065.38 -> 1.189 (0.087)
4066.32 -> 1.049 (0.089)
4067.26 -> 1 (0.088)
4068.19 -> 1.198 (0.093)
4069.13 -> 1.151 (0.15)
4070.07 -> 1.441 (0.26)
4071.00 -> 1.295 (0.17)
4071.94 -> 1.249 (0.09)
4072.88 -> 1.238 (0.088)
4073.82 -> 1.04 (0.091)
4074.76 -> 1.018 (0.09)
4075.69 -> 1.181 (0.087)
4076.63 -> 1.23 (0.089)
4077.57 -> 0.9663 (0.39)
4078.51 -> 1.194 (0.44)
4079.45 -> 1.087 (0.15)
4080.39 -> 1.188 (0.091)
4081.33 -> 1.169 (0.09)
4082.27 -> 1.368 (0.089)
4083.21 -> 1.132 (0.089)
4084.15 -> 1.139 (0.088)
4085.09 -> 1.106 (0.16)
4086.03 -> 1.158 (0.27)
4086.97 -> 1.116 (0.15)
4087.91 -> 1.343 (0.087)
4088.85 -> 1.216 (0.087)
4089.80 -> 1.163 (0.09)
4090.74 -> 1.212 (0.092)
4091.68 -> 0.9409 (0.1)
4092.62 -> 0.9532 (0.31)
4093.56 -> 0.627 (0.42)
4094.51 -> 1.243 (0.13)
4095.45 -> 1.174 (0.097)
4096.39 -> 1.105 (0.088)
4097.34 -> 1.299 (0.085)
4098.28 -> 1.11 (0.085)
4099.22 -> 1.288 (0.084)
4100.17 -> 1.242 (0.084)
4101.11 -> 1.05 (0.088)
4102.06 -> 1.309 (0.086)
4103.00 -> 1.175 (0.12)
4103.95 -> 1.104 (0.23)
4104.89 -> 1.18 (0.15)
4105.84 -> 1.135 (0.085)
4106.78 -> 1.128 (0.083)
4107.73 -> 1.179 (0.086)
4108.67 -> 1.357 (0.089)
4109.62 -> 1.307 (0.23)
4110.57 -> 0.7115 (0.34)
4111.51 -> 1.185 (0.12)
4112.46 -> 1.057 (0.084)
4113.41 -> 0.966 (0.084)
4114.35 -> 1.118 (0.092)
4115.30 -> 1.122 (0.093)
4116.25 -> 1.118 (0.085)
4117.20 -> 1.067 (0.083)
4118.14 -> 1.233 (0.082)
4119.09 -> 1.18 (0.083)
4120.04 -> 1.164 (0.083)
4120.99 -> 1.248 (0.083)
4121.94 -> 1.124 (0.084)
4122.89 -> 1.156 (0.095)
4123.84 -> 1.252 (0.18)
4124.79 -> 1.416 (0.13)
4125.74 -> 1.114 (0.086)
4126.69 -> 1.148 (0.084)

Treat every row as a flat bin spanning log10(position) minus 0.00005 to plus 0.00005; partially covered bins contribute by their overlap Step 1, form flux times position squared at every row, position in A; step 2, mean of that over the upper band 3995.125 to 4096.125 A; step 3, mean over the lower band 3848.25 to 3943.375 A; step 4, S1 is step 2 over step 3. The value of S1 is 0.96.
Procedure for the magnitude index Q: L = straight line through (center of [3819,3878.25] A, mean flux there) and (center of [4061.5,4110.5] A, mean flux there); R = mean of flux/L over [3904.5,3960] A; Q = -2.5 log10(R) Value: 0.065 mag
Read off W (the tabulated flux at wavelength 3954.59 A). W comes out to 1.184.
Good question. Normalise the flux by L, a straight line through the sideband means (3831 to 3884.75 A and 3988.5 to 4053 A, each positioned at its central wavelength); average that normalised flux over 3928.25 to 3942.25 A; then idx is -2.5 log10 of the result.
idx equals 0.10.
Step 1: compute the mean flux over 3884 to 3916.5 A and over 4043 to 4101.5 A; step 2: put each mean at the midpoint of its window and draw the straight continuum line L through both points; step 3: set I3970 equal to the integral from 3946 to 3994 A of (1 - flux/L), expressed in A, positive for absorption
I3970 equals 0.6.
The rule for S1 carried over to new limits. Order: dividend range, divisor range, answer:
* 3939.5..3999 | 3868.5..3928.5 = 0.97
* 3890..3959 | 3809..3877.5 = 0.92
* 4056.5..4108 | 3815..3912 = 0.93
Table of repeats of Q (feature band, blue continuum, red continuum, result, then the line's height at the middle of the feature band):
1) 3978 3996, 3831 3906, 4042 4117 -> 0.04 mag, 1.25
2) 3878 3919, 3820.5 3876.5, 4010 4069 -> 0.04 mag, 1.35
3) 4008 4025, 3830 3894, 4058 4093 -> -0.03 mag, 1.22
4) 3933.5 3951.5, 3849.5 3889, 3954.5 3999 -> 0.07 mag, 1.29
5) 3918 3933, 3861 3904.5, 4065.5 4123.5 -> 0.06 mag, 1.34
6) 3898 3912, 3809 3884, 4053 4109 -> 0.04 mag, 1.34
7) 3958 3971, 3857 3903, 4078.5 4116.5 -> 0.02 mag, 1.29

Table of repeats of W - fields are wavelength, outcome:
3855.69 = 1.76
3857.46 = 1.461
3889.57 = 1.429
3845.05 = 1.296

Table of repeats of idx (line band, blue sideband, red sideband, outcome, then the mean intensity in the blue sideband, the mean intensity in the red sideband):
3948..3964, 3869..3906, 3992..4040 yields 0.02 mag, 1.34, 1.23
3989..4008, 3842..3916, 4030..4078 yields 0.01 mag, 1.36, 1.17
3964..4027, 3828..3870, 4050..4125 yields 0.02 mag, 1.42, 1.15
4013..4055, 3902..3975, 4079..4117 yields -0.03 mag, 1.25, 1.14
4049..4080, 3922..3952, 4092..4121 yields 0.01 mag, 1.22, 1.13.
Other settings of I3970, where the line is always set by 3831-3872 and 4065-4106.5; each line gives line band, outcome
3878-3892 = 0.4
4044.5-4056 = 0.1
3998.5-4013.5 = 0.5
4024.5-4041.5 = 0.1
